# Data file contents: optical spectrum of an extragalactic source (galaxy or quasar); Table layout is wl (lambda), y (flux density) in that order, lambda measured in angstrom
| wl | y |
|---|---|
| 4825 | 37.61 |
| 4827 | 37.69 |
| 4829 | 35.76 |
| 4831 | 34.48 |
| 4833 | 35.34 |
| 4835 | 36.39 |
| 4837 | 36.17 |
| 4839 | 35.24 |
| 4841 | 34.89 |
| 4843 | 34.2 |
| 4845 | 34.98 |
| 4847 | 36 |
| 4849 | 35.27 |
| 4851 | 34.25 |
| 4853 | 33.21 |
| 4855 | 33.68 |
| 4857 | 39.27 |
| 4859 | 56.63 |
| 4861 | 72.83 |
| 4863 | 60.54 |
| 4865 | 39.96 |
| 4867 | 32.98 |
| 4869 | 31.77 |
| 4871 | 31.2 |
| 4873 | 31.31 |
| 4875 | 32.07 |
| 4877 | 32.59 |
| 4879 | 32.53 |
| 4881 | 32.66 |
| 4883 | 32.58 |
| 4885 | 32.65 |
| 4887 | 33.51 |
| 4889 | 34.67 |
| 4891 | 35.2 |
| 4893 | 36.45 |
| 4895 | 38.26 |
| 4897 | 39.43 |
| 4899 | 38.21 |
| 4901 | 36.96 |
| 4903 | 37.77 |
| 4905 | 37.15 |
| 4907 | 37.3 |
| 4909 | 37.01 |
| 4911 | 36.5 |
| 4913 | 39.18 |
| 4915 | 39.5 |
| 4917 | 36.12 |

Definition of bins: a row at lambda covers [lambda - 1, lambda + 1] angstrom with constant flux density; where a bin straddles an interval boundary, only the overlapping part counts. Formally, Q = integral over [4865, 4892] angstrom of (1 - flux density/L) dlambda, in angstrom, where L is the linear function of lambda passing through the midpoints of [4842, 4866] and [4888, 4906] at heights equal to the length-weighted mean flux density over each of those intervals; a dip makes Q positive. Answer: 4.4 angstrom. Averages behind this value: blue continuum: 42.6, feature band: 33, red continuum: 37.1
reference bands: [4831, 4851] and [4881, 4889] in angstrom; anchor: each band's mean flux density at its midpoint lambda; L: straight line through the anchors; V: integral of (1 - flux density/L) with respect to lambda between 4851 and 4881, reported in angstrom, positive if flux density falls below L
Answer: -4.85 angstrom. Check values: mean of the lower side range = 35.3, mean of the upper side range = 33.1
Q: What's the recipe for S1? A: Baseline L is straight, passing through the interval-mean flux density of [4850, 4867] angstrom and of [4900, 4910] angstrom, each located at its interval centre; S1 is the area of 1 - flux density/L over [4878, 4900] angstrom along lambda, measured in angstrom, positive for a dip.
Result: 2.7 angstrom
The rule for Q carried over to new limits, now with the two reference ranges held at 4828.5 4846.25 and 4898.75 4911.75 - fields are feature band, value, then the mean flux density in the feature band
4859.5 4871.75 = -3.26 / 45.6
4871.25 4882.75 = 1.34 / 32.2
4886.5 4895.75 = 0.29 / 35.7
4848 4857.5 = 0.21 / 34.9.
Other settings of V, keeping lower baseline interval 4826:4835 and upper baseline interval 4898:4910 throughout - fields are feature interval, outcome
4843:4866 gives -4.1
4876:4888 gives 1.4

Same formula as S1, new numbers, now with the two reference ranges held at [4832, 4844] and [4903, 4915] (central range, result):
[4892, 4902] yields -0.2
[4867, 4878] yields 1.4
